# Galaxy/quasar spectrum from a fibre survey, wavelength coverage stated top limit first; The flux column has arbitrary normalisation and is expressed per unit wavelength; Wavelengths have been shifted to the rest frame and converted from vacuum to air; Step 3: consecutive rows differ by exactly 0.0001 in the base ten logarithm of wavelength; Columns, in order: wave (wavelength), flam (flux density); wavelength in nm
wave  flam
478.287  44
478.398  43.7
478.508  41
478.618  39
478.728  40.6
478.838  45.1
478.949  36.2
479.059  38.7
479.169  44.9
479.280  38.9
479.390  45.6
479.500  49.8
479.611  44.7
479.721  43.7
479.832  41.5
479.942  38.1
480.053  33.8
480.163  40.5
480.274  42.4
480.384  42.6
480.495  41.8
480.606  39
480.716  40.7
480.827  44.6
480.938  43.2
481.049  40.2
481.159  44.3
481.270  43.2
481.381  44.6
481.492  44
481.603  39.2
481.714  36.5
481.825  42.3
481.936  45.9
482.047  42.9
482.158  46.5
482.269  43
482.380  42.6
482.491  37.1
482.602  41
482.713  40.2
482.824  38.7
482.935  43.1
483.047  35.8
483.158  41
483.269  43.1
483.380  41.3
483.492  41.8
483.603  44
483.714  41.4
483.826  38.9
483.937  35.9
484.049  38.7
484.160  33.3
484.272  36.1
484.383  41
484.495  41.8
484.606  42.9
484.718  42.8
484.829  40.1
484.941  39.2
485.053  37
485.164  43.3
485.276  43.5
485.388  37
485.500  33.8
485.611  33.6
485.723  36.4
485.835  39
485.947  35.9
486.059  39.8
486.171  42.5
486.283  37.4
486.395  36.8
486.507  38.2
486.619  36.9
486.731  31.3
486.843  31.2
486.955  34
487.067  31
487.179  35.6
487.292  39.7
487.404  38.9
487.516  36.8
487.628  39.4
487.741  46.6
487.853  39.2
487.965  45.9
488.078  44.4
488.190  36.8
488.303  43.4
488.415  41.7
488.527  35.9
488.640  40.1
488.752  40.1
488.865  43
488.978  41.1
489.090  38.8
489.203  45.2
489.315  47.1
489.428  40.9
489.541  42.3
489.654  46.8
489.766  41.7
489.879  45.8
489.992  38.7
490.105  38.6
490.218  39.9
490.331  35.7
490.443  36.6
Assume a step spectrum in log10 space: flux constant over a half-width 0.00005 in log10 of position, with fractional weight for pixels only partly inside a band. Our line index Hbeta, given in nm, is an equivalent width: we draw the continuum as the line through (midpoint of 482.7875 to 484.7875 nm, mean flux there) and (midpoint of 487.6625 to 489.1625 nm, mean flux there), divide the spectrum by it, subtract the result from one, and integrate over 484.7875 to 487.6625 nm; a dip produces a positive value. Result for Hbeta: 0.25 nm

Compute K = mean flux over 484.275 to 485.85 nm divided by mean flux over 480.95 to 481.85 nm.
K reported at 0.94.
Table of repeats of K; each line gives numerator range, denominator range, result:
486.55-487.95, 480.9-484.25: 0.90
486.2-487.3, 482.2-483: 0.86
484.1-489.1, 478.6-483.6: 0.93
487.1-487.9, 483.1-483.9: 0.94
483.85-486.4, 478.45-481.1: 0.93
